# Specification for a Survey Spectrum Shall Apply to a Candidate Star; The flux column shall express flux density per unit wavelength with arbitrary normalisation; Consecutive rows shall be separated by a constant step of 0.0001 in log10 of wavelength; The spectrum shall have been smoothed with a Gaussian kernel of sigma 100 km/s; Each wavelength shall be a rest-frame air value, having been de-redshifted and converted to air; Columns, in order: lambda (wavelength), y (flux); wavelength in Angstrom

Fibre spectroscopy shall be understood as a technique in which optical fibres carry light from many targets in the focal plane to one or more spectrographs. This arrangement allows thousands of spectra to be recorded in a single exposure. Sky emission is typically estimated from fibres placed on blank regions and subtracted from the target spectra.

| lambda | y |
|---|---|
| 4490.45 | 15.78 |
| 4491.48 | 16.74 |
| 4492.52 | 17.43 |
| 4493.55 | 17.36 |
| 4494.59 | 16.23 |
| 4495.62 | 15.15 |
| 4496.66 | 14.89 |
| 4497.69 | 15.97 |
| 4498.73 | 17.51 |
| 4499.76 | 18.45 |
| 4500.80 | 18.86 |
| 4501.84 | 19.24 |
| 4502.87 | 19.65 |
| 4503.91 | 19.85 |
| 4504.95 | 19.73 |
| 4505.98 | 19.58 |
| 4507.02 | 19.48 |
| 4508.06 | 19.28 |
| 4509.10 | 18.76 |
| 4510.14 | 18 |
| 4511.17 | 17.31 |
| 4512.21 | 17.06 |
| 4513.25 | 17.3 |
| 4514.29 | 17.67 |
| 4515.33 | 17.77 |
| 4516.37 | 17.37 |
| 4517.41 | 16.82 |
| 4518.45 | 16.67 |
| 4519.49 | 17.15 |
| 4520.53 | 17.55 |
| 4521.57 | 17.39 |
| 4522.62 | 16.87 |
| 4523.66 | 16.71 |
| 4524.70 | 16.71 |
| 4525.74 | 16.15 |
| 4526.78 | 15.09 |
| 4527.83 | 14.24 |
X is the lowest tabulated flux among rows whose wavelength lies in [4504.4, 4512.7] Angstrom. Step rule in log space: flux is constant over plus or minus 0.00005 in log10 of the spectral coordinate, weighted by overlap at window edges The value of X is 17.06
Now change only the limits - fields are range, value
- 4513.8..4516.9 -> 17.37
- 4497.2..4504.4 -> 15.97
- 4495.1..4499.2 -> 14.89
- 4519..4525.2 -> 16.71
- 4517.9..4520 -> 16.67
